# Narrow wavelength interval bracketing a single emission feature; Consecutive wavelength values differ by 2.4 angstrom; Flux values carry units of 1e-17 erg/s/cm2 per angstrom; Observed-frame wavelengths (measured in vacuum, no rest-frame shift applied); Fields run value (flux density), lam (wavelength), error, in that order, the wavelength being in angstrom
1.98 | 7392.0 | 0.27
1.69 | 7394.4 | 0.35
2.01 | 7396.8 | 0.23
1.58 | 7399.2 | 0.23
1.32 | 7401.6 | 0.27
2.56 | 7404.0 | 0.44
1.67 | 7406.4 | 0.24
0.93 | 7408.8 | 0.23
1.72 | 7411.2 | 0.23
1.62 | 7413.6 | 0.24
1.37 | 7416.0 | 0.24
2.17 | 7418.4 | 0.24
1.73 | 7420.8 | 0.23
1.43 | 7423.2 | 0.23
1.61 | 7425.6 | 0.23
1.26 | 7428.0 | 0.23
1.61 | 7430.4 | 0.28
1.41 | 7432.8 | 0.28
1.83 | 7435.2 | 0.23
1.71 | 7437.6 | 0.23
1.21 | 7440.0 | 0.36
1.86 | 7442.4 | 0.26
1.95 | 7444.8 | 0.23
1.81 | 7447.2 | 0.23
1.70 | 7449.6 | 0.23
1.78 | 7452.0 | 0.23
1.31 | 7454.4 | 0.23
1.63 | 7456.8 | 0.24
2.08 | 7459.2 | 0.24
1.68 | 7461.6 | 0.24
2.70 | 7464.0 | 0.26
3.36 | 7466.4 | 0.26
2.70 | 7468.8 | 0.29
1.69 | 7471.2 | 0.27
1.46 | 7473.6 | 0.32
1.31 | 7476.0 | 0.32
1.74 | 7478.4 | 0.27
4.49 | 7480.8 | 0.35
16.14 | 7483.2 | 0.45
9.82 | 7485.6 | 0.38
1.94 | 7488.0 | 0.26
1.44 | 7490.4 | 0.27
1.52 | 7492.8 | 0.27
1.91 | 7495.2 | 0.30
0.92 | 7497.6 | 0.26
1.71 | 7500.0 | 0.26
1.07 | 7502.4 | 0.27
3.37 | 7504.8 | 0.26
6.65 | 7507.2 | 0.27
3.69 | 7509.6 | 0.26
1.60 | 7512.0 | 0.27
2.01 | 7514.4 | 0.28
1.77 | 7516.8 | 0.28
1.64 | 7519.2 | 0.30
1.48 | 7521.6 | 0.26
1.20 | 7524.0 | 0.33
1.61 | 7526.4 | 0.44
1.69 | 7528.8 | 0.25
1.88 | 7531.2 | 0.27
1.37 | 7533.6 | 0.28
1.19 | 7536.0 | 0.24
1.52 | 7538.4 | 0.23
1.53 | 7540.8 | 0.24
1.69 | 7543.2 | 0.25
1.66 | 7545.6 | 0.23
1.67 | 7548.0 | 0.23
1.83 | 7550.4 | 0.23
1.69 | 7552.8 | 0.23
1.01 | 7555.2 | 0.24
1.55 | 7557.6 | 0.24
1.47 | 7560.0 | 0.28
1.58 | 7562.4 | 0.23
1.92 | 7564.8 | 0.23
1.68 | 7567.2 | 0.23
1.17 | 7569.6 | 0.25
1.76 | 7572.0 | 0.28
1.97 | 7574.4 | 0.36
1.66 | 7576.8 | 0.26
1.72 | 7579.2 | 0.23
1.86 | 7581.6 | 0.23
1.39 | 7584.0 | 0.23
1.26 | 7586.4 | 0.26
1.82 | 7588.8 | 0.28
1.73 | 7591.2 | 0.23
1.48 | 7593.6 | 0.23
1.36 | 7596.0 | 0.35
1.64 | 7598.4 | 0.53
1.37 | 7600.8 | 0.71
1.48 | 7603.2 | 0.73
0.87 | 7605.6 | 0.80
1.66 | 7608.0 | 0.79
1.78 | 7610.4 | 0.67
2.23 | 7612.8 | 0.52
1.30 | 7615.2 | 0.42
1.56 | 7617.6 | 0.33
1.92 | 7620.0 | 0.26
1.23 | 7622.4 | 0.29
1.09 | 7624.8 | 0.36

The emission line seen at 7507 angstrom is [N II]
